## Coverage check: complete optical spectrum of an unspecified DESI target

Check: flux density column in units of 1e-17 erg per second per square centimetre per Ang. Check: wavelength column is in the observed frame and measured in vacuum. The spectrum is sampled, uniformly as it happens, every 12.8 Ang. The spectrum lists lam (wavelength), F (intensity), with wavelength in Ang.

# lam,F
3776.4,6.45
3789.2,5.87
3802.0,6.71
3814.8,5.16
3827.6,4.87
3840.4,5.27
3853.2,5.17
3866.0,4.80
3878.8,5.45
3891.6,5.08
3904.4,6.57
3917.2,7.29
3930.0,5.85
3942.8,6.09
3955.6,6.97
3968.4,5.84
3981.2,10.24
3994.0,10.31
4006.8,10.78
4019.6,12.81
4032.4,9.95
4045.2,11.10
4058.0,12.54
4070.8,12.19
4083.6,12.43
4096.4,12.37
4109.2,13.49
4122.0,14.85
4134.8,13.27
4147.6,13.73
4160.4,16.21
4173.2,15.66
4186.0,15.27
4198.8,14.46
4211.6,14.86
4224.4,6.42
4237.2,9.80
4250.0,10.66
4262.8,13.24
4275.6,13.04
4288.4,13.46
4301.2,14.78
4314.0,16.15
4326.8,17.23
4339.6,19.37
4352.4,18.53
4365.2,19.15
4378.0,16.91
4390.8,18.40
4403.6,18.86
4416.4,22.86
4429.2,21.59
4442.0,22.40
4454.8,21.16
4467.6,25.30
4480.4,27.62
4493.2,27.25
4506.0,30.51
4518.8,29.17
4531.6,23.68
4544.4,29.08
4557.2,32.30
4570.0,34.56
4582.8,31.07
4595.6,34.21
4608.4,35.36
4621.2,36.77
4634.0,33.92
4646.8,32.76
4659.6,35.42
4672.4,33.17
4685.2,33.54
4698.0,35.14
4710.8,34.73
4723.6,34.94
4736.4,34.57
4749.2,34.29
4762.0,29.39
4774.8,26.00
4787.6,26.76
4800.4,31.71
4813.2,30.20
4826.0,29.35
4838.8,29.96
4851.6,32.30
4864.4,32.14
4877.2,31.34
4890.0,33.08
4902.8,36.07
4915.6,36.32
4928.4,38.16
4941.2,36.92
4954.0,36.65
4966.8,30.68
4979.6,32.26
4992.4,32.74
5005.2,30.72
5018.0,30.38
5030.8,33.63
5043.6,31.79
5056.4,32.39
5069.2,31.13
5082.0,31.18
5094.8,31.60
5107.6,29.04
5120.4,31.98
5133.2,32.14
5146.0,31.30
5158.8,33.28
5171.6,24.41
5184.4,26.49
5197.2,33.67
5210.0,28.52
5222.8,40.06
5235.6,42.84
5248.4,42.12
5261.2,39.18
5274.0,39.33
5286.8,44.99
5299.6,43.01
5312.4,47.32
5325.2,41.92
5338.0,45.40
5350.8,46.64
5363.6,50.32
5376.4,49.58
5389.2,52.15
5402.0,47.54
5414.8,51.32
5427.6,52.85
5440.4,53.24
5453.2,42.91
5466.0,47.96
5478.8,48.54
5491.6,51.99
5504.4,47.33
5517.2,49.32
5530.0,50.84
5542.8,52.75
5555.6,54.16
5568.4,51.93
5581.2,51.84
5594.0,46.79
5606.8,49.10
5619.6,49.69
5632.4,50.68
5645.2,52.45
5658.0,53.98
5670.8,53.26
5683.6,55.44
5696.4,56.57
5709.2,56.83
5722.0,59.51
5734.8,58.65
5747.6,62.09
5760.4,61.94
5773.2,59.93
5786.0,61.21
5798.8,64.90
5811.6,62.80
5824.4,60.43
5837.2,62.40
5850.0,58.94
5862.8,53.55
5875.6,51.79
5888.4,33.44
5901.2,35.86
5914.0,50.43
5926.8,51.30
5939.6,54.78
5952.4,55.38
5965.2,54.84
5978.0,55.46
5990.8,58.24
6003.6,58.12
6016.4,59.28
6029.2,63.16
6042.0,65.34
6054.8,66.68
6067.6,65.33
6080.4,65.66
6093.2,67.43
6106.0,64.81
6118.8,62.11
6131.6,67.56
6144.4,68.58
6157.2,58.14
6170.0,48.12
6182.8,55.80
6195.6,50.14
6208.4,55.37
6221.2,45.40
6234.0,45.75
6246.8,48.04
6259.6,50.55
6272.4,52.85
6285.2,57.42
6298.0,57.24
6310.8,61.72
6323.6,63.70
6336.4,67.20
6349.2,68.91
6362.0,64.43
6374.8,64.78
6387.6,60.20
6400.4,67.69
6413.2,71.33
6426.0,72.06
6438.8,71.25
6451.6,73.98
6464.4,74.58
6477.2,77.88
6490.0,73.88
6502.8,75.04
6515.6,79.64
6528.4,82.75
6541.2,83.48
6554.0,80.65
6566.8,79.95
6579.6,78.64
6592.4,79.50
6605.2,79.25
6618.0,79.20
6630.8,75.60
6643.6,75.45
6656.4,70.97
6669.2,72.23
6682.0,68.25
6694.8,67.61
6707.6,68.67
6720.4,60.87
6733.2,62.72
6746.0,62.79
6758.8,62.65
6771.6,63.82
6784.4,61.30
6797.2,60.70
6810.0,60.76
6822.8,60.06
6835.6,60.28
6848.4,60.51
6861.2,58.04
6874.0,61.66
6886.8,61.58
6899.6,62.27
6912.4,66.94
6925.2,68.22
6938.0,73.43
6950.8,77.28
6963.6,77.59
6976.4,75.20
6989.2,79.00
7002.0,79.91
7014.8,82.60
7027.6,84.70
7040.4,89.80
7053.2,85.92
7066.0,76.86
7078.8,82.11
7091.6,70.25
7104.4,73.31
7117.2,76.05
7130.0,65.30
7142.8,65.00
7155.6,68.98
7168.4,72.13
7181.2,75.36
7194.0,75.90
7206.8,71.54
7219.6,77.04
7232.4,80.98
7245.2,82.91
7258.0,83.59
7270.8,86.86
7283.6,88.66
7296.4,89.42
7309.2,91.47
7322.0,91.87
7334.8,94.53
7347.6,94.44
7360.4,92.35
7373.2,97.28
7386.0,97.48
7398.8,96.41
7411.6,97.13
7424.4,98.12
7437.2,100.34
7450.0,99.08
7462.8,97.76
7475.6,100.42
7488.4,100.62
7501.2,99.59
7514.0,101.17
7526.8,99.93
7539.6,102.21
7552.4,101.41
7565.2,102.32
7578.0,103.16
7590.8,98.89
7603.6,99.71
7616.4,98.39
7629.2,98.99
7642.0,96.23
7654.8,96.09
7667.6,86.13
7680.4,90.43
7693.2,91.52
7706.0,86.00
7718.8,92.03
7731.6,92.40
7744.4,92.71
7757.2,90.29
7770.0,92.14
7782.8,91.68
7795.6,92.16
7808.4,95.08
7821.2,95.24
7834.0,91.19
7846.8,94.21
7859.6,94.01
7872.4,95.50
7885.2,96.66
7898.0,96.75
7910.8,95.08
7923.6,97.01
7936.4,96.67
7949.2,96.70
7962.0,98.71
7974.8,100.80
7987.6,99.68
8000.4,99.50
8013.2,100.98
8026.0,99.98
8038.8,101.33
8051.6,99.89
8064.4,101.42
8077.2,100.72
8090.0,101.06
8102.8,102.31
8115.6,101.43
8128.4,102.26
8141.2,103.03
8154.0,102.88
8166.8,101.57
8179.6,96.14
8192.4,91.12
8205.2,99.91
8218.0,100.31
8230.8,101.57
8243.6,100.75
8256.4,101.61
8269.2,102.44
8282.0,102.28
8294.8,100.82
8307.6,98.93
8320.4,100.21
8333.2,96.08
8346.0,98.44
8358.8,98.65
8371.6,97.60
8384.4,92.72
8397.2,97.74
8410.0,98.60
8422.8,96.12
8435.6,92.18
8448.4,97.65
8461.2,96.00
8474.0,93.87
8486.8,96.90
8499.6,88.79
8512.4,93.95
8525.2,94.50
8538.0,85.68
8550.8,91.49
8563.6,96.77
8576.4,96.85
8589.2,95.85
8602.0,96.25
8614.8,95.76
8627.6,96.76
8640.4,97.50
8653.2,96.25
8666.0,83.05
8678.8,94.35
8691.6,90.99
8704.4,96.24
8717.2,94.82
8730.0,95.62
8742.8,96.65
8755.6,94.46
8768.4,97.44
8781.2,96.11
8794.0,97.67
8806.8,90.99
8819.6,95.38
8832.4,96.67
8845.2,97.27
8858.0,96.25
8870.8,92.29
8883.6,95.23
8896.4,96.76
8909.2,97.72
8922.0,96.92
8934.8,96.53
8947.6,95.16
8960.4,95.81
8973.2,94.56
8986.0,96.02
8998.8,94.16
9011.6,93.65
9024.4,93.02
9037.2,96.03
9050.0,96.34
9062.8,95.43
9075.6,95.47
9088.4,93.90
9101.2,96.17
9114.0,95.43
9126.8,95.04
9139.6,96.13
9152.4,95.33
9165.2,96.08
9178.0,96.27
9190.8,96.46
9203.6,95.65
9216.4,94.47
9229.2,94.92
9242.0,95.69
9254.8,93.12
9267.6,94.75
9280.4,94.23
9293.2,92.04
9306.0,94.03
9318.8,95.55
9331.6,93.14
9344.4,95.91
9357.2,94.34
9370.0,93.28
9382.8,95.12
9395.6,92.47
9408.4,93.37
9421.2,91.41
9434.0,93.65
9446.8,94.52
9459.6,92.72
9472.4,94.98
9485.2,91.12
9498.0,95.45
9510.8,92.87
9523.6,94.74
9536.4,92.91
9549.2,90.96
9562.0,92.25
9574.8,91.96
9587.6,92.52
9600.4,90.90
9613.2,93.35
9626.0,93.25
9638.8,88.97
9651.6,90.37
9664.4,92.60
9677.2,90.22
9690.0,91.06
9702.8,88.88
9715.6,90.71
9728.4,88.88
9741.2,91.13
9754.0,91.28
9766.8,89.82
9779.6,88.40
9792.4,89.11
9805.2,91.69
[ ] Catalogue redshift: 0.00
